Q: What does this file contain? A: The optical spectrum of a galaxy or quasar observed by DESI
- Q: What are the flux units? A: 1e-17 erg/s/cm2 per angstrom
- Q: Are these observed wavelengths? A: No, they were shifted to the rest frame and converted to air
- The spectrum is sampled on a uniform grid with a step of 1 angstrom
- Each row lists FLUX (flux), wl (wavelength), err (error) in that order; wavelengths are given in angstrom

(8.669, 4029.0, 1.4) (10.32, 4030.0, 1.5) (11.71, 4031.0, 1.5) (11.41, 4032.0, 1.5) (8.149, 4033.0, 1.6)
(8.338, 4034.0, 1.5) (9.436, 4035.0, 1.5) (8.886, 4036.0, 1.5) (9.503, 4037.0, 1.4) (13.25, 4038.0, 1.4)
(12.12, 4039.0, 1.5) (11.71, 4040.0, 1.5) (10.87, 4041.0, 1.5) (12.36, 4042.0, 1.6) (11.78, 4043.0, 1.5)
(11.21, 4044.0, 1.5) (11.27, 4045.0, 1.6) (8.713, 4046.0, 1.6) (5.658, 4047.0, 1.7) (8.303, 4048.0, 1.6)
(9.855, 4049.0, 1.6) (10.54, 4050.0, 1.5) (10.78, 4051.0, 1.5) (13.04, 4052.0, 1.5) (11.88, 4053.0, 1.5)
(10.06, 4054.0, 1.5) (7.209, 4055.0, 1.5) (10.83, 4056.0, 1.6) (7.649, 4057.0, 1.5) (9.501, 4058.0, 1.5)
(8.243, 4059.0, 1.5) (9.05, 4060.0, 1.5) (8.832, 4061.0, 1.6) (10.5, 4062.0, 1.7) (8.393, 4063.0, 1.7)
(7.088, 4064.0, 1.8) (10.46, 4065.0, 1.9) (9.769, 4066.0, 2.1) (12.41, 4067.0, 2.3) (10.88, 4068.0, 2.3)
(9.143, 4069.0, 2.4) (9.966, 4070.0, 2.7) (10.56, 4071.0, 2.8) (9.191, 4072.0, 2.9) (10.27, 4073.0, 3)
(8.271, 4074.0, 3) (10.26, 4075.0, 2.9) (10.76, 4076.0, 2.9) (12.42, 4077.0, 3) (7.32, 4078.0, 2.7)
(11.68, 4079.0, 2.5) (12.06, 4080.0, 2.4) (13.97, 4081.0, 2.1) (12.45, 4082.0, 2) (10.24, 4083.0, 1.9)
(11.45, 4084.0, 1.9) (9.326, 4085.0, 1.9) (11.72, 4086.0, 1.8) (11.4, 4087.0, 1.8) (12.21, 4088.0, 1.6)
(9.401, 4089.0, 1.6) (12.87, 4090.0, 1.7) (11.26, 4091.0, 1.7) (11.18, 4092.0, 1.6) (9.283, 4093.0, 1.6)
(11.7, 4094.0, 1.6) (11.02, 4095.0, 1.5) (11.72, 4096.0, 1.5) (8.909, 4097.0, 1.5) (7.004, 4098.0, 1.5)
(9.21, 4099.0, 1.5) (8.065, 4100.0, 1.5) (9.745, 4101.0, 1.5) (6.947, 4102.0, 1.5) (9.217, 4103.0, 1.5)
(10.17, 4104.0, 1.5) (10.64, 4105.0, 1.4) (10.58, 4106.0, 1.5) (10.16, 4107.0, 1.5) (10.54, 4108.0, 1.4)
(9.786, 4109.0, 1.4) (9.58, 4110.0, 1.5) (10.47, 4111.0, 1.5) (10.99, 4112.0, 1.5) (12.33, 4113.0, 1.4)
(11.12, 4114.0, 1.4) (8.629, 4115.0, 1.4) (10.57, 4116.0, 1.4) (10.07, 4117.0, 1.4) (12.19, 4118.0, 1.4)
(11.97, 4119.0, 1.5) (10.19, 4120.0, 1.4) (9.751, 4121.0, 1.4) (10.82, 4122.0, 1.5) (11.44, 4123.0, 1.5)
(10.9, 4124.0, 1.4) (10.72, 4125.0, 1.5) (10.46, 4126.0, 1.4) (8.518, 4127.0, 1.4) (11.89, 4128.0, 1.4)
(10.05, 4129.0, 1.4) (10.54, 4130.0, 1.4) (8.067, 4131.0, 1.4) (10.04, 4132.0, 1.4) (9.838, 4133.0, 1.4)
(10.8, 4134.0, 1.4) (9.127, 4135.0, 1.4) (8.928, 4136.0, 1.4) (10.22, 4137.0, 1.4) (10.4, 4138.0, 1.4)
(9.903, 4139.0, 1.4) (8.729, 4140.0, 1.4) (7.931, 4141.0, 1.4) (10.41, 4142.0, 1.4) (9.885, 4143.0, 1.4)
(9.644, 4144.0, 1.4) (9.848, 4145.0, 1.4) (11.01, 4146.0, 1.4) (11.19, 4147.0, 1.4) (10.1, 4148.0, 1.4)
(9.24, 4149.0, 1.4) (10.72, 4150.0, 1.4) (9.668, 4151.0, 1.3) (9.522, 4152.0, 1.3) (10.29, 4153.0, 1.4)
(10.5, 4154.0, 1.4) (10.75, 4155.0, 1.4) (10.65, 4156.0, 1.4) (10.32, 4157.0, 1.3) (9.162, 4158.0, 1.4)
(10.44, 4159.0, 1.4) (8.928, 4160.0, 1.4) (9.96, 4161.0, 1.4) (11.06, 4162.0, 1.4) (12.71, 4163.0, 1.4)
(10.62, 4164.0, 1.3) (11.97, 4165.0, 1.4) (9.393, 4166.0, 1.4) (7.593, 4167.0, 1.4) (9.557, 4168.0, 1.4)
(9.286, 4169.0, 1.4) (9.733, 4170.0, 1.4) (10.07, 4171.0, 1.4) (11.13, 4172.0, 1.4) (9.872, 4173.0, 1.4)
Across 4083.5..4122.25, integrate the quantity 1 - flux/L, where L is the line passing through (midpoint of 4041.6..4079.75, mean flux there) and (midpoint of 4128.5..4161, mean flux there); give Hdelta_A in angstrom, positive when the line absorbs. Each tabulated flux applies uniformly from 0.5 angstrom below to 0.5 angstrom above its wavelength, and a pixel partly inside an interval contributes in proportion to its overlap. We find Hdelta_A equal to -1.8 angstrom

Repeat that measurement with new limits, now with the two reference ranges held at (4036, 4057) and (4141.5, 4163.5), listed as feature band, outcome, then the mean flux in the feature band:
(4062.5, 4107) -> 0.4 angstrom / 10.3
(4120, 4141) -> 0.6 angstrom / 10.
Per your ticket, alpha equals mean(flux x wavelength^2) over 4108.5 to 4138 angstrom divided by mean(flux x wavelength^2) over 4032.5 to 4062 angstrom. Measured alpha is 1.08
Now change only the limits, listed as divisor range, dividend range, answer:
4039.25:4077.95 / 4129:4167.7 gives 1.05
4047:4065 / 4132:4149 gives 1.09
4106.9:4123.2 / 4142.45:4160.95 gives 0.97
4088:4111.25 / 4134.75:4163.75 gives 1.03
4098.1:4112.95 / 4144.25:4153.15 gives 1.07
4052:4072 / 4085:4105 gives 1.07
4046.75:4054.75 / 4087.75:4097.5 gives 1.11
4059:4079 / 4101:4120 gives 1.08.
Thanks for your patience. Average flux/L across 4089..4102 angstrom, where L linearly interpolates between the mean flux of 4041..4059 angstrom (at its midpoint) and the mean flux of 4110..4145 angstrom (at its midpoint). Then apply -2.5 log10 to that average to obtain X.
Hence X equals 0.012 mag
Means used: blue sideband 10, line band 10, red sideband 10.2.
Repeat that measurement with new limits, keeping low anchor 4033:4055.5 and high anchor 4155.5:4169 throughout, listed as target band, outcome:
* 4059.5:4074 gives 0.06 mag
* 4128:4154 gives 0.03 mag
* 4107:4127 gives -0.04 mag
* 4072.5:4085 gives -0.07 mag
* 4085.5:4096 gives -0.10 mag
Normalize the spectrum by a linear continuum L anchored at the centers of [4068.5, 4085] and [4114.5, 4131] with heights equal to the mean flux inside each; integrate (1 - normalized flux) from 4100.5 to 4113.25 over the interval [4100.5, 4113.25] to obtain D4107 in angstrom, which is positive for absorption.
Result 0.6 angstrom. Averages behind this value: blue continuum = 10.6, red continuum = 10.5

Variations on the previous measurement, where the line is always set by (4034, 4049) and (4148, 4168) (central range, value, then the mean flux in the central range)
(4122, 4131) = -0.22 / 10.4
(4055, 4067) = 1.27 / 9.18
